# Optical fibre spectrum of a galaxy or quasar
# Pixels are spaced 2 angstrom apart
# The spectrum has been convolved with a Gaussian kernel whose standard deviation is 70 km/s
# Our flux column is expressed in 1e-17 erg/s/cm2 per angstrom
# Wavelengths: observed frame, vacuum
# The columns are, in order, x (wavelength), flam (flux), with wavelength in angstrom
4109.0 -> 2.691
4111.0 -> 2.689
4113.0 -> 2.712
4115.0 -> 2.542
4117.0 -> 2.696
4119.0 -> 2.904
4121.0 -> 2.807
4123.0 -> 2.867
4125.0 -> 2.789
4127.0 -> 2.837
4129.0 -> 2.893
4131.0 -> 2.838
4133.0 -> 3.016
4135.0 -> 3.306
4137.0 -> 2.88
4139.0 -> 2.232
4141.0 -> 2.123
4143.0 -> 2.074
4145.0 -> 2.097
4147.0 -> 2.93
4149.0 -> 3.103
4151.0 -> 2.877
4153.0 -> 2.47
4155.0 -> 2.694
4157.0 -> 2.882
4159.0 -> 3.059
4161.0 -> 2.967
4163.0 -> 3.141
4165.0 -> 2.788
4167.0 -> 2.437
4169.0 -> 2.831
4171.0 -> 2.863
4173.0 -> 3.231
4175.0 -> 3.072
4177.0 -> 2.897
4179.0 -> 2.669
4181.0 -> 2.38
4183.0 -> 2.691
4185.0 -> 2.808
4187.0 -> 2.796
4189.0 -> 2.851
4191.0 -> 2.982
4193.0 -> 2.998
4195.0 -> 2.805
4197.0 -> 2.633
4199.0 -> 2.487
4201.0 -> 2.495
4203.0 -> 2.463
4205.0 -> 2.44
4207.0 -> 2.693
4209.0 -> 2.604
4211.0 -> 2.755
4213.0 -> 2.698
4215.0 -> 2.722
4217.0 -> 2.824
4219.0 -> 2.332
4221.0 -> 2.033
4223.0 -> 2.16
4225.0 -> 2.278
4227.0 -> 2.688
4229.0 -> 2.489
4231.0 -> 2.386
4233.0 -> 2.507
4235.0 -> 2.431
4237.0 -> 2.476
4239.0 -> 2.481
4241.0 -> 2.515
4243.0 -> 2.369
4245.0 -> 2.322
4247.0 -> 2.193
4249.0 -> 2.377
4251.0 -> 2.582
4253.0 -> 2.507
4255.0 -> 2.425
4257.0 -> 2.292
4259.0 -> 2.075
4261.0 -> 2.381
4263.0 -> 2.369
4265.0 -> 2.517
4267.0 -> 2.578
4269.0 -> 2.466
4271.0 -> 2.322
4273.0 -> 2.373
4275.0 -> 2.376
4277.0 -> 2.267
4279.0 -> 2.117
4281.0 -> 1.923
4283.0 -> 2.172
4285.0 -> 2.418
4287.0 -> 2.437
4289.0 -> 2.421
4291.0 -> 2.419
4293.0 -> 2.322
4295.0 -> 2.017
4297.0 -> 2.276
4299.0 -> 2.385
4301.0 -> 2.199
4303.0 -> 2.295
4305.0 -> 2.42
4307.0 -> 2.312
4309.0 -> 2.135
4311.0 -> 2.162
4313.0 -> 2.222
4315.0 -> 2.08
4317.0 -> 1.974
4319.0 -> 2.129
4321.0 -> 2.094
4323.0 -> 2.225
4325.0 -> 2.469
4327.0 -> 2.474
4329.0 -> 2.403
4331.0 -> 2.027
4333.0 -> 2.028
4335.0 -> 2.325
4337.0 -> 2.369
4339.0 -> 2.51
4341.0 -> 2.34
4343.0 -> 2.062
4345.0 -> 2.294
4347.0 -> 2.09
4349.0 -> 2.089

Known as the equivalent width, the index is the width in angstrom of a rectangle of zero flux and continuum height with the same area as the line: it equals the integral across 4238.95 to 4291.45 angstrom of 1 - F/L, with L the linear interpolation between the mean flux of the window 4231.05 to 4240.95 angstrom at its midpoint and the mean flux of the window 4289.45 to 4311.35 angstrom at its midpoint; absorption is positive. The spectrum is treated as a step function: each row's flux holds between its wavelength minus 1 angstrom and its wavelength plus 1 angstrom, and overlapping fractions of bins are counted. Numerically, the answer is 0.5 angstrom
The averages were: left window 2.47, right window 2.27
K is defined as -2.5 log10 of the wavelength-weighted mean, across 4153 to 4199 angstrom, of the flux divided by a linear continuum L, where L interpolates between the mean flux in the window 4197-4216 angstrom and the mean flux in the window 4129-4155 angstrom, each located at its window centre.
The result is -0.08 mag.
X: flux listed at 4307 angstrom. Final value 2.312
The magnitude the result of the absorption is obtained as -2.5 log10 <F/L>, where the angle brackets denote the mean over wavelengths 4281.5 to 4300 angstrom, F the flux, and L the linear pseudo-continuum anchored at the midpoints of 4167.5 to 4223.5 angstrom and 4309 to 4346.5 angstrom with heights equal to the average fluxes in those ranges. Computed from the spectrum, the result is 0.023 mag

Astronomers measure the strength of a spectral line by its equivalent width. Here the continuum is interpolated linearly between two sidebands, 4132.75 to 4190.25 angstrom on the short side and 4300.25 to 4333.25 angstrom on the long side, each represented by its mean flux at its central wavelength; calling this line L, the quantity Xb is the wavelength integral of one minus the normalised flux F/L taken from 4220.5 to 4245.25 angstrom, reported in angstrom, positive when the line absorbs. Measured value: 1.1 angstrom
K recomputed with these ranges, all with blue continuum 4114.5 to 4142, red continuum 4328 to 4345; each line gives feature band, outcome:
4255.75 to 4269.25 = 0.028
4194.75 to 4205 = 0.021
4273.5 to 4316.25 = 0.050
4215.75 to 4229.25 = 0.061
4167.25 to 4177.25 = -0.109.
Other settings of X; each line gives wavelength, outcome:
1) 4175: 3.072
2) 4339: 2.51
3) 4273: 2.373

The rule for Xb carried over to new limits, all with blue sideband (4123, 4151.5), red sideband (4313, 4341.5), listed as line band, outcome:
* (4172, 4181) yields -0.97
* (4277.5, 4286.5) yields 0.68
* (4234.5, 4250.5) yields 0.36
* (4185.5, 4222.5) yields -1.29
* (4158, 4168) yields -0.85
